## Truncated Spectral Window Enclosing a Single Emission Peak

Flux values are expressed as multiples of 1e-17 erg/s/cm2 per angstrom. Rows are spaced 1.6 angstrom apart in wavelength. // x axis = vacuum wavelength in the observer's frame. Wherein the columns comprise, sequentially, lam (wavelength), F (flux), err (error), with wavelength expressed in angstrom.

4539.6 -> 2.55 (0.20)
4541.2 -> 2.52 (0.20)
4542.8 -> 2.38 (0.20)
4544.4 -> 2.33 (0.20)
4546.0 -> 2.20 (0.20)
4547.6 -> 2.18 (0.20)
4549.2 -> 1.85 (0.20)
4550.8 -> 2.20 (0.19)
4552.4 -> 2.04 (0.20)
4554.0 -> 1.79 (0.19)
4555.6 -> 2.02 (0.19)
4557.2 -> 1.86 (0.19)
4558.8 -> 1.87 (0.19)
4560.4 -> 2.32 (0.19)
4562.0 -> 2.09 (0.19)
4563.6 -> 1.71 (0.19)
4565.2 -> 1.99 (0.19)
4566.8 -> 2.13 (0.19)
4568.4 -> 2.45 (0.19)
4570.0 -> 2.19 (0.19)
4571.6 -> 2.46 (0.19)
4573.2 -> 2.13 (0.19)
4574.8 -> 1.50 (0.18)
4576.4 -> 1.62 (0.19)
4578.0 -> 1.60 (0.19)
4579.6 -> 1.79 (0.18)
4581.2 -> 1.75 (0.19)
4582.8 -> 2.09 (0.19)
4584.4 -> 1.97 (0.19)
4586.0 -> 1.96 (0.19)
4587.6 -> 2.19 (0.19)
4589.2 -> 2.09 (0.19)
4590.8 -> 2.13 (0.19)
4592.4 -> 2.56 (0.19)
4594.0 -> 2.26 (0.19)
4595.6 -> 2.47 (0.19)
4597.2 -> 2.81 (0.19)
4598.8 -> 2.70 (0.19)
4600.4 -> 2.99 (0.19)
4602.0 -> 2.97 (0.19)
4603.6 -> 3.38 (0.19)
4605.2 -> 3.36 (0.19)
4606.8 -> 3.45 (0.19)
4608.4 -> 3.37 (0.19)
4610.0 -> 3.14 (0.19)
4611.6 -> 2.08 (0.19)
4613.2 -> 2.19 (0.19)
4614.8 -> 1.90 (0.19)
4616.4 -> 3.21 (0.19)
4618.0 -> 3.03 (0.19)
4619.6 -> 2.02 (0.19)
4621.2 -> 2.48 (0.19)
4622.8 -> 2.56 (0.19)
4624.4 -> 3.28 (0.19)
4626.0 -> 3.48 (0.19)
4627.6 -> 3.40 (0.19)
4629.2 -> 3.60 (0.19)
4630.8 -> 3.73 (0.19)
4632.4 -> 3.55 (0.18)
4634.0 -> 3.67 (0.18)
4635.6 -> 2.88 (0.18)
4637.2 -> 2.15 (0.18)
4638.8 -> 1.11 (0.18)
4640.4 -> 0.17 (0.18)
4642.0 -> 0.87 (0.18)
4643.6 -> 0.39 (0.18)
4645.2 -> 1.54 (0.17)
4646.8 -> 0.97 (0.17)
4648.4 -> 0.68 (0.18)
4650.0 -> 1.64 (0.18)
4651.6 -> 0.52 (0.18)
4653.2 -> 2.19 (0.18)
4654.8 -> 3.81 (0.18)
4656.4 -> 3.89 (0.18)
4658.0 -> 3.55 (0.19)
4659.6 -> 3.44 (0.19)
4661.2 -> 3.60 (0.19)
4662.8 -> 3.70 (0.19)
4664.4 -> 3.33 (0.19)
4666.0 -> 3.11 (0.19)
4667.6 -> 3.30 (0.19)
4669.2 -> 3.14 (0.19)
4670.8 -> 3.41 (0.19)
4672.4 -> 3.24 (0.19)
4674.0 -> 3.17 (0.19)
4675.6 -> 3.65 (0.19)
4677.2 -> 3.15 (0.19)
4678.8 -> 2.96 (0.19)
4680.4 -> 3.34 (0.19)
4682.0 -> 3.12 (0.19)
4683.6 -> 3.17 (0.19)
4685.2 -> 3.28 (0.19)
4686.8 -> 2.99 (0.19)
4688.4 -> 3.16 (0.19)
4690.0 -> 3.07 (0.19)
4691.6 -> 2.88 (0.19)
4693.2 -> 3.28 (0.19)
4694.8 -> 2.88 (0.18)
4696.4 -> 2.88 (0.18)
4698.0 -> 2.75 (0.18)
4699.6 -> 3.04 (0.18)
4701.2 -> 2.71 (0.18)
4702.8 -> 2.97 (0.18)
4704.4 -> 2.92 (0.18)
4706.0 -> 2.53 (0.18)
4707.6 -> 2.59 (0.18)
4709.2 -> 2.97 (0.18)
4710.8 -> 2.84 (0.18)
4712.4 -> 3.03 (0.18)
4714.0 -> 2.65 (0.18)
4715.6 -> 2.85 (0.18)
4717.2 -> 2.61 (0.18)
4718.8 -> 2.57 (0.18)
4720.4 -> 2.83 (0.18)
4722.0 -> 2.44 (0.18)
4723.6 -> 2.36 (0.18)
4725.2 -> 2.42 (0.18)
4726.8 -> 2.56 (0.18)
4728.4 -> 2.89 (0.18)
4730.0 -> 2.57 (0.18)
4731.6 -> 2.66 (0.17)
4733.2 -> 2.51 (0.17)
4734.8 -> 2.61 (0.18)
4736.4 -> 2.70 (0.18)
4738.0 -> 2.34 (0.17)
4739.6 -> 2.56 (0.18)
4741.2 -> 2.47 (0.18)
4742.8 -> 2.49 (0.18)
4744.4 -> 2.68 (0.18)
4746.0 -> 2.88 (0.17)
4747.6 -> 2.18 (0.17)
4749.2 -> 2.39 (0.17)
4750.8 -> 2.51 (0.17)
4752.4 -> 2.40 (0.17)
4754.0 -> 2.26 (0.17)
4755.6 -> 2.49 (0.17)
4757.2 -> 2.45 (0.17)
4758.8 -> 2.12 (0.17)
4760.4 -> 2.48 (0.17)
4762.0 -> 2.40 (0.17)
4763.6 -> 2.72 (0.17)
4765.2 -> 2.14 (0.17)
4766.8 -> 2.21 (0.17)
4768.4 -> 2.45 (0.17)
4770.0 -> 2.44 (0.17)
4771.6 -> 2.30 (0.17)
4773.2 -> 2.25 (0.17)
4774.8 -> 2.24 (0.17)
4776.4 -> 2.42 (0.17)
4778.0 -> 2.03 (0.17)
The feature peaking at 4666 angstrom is C IV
